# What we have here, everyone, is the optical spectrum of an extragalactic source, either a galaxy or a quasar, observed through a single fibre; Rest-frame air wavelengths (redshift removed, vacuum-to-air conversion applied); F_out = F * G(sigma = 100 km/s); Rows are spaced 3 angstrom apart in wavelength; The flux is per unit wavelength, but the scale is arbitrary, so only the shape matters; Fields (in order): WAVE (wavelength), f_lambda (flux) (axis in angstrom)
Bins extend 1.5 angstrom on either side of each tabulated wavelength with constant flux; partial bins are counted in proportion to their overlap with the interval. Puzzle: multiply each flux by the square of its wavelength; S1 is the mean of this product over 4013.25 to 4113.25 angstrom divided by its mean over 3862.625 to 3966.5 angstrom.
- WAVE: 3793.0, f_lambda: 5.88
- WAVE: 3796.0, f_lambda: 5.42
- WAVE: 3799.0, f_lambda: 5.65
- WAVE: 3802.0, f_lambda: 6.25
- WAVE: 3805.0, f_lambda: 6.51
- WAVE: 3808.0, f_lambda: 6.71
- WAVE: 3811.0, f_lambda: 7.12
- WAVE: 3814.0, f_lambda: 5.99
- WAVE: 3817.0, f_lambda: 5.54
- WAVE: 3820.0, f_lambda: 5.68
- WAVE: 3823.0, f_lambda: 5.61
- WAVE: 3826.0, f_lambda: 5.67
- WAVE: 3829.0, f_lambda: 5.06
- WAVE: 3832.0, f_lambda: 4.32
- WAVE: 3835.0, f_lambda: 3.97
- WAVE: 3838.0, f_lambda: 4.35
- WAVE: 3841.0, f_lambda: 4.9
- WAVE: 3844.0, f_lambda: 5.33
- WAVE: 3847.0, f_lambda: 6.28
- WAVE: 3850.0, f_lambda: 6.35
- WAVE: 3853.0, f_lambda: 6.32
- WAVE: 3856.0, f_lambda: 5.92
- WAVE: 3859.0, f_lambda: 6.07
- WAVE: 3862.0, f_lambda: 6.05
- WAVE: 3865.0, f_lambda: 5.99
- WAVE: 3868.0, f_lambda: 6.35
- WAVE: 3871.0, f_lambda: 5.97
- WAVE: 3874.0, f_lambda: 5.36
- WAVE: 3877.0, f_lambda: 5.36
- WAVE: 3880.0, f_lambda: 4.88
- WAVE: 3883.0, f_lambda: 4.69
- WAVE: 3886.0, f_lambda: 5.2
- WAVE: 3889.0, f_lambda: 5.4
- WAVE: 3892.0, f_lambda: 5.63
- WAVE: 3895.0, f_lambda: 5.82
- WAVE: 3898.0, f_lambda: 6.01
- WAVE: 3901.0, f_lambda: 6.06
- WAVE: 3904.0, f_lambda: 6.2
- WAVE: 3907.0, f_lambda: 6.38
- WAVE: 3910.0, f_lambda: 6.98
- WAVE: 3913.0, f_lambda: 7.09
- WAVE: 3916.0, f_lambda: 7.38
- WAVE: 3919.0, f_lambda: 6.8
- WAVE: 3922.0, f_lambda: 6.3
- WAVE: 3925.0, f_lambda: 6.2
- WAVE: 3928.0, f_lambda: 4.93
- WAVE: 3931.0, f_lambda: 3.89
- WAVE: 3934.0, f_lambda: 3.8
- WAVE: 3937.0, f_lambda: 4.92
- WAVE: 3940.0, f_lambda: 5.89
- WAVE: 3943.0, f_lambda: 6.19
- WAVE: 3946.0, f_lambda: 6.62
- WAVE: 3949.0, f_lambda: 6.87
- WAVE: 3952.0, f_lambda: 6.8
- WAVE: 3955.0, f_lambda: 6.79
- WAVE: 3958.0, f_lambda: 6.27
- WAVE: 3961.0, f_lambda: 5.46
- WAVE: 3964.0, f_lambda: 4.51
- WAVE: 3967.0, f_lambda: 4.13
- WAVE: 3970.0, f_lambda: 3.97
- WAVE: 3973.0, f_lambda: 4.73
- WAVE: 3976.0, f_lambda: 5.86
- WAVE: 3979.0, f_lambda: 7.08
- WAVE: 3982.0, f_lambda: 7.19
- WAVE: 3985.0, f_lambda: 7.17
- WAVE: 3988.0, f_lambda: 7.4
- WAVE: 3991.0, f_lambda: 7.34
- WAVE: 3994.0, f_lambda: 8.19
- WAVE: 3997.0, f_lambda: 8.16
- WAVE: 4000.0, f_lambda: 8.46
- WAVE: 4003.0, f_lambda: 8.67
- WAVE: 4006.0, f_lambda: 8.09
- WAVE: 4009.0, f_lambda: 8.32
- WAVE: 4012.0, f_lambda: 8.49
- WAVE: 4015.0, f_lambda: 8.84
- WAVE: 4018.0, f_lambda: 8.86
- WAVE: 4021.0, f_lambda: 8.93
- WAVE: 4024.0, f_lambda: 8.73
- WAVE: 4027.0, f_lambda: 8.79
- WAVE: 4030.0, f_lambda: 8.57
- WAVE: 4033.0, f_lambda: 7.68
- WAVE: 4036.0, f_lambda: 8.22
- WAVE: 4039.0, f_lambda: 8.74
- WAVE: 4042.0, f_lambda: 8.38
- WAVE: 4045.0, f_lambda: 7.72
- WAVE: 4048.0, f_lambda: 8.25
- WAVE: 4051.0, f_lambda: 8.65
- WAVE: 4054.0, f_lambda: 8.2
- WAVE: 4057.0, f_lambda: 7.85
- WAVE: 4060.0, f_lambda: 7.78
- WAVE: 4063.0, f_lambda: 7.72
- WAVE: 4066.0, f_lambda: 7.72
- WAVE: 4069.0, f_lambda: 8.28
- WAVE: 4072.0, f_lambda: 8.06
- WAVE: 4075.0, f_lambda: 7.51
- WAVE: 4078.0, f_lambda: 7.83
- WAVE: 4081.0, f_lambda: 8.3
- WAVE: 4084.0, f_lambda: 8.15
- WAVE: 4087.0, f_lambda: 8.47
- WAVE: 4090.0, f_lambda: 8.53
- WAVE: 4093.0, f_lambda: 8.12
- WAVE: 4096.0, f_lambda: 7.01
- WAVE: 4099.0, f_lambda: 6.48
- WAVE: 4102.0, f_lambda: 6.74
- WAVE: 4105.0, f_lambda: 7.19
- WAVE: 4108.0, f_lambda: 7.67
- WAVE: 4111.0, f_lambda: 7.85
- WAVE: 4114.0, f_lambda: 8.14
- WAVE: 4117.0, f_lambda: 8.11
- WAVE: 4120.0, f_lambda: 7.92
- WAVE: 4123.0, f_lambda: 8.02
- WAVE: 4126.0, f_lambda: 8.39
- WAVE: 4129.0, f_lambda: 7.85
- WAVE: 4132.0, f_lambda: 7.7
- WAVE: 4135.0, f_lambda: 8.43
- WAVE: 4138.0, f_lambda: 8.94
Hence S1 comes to 1.49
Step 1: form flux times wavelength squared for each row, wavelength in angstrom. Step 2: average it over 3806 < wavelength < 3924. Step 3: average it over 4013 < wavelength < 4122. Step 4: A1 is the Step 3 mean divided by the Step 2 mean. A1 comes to 1.5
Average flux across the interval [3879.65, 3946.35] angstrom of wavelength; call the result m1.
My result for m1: 5.8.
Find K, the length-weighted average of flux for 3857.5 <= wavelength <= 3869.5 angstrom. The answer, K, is 6.11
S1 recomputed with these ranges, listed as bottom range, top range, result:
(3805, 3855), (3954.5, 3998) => 1.20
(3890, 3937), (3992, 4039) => 1.50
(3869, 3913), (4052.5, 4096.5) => 1.52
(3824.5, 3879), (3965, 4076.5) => 1.53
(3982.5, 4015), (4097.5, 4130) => 1.01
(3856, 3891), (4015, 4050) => 1.64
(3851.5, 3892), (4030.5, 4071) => 1.57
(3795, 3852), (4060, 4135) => 1.60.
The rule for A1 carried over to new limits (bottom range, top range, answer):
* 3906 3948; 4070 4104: 1.41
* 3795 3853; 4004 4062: 1.65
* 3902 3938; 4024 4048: 1.49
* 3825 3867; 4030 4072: 1.64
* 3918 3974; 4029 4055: 1.57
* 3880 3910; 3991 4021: 1.55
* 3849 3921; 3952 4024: 1.25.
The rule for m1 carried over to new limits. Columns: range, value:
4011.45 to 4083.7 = 8.25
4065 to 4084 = 7.97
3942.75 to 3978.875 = 5.72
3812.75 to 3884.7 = 5.5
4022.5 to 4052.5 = 8.37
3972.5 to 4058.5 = 8.02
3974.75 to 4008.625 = 7.64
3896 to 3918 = 6.57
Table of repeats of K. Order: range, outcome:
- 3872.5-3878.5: 5.36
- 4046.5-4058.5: 8.24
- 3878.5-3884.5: 4.79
